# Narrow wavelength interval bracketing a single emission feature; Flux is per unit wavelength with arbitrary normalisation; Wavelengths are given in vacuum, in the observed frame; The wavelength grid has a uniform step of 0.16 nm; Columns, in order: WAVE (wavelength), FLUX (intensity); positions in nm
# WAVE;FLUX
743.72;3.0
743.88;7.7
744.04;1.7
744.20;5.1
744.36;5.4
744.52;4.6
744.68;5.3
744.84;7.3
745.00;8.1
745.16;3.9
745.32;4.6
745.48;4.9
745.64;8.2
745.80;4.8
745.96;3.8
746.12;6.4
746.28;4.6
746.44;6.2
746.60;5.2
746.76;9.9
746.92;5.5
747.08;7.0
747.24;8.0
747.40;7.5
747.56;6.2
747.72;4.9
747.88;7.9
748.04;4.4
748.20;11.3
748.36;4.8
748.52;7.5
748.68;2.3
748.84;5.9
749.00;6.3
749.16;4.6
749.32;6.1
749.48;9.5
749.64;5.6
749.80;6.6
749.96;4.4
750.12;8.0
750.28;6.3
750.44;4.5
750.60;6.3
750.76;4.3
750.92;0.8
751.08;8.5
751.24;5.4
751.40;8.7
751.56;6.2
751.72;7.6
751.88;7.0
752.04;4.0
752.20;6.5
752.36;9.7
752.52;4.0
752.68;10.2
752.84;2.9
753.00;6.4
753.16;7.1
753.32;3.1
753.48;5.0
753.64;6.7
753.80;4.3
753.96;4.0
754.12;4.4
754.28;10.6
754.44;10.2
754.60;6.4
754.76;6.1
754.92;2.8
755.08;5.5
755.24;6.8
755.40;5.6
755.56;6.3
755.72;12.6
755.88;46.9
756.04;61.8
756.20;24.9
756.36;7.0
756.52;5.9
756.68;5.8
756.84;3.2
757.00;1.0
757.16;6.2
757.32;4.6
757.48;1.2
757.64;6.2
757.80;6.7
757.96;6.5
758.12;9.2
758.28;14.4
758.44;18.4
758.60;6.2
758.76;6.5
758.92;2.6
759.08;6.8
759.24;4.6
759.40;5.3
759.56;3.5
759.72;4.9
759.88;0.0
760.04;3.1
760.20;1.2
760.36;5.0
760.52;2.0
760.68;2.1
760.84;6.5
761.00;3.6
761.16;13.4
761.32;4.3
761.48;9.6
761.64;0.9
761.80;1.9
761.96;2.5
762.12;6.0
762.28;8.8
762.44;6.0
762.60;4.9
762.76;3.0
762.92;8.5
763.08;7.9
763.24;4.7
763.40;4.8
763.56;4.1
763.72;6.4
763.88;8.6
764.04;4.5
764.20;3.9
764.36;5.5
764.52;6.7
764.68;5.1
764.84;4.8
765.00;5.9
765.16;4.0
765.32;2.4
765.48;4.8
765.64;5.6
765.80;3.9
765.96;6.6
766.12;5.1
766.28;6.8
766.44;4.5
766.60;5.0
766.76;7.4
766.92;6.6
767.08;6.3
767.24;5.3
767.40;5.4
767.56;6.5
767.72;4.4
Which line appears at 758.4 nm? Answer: [N II]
